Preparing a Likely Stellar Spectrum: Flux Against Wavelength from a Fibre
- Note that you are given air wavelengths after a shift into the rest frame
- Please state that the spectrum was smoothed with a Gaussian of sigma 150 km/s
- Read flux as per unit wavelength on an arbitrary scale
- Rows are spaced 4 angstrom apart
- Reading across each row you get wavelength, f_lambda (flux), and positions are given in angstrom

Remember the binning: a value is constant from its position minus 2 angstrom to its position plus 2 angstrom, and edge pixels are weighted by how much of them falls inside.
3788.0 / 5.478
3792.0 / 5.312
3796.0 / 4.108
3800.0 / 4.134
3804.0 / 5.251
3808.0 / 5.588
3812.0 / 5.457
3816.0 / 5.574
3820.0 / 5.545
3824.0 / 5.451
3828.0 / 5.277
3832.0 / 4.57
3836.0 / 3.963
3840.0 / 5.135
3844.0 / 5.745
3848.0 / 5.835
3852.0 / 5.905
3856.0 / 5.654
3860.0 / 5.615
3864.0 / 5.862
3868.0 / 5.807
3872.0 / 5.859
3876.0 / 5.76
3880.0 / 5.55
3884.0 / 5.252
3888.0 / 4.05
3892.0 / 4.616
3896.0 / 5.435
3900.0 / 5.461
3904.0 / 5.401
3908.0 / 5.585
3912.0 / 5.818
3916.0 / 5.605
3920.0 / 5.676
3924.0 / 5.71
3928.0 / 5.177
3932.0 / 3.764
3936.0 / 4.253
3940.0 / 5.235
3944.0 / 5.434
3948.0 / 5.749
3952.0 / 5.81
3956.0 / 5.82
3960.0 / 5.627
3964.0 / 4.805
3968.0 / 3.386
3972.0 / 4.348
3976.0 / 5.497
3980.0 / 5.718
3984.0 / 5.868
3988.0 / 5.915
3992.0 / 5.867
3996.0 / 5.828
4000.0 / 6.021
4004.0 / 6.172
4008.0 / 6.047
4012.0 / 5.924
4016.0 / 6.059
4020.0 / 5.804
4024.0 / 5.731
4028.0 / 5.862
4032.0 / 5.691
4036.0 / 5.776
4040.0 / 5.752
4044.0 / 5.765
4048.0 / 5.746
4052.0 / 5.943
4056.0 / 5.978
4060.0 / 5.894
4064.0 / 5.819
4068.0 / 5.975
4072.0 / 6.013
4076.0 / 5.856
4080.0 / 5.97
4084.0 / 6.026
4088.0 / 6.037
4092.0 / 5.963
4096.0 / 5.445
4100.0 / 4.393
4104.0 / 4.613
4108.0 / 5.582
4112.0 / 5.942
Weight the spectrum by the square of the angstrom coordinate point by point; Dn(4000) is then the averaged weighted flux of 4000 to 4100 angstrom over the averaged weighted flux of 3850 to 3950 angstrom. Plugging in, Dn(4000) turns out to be 1.18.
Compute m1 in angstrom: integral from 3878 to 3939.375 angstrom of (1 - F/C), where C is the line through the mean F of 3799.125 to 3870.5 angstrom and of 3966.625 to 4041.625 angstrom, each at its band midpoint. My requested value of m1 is 3.8 angstrom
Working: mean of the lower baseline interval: 5.38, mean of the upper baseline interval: 5.66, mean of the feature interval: 5.16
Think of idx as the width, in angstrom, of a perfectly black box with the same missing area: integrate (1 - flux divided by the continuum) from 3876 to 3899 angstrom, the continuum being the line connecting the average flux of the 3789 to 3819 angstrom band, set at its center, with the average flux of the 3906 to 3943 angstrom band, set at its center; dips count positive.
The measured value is 0.5 angstrom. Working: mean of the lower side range 5.09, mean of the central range 5.07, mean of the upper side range 5.21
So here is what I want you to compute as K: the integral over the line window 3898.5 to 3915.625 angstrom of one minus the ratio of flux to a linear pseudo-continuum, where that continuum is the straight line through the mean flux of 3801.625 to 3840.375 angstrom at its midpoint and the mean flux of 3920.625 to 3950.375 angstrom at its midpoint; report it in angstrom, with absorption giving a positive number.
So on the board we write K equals -1.6 angstrom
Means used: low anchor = 5.17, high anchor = 5.08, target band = 5.57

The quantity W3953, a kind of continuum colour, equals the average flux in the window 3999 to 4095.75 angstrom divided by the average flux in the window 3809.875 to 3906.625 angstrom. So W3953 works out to 1.1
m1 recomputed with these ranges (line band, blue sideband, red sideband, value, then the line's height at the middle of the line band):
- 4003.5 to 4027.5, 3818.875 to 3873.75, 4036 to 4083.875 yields -0.60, 5.79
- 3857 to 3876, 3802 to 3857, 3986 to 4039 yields -1.10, 5.46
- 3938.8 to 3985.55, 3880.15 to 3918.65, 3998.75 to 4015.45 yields 3.65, 5.72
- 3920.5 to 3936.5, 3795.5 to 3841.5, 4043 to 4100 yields 1.55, 5.38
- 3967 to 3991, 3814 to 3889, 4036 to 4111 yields 1.55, 5.58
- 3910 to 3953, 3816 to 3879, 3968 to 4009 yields 2.09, 5.55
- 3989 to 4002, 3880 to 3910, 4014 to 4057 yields -0.64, 5.63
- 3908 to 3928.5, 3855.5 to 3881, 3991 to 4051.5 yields 0.56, 5.78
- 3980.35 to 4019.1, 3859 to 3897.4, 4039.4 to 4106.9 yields -2.53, 5.59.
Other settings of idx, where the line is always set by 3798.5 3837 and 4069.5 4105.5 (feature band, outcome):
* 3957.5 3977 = 2.4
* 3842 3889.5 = -3.5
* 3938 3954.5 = -0.6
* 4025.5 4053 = -1.3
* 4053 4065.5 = -0.8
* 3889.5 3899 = 0.4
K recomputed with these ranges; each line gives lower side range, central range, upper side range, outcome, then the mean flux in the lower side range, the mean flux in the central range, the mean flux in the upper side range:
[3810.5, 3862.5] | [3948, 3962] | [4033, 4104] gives -0.5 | 5.37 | 5.75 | 5.75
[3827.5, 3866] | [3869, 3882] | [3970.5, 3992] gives -0.8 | 5.36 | 5.73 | 5.53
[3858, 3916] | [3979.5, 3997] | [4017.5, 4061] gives -0.5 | 5.44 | 5.85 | 5.81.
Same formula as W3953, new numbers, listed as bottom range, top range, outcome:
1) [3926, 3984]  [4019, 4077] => 1.15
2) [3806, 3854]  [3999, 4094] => 1.11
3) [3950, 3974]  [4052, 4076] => 1.19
